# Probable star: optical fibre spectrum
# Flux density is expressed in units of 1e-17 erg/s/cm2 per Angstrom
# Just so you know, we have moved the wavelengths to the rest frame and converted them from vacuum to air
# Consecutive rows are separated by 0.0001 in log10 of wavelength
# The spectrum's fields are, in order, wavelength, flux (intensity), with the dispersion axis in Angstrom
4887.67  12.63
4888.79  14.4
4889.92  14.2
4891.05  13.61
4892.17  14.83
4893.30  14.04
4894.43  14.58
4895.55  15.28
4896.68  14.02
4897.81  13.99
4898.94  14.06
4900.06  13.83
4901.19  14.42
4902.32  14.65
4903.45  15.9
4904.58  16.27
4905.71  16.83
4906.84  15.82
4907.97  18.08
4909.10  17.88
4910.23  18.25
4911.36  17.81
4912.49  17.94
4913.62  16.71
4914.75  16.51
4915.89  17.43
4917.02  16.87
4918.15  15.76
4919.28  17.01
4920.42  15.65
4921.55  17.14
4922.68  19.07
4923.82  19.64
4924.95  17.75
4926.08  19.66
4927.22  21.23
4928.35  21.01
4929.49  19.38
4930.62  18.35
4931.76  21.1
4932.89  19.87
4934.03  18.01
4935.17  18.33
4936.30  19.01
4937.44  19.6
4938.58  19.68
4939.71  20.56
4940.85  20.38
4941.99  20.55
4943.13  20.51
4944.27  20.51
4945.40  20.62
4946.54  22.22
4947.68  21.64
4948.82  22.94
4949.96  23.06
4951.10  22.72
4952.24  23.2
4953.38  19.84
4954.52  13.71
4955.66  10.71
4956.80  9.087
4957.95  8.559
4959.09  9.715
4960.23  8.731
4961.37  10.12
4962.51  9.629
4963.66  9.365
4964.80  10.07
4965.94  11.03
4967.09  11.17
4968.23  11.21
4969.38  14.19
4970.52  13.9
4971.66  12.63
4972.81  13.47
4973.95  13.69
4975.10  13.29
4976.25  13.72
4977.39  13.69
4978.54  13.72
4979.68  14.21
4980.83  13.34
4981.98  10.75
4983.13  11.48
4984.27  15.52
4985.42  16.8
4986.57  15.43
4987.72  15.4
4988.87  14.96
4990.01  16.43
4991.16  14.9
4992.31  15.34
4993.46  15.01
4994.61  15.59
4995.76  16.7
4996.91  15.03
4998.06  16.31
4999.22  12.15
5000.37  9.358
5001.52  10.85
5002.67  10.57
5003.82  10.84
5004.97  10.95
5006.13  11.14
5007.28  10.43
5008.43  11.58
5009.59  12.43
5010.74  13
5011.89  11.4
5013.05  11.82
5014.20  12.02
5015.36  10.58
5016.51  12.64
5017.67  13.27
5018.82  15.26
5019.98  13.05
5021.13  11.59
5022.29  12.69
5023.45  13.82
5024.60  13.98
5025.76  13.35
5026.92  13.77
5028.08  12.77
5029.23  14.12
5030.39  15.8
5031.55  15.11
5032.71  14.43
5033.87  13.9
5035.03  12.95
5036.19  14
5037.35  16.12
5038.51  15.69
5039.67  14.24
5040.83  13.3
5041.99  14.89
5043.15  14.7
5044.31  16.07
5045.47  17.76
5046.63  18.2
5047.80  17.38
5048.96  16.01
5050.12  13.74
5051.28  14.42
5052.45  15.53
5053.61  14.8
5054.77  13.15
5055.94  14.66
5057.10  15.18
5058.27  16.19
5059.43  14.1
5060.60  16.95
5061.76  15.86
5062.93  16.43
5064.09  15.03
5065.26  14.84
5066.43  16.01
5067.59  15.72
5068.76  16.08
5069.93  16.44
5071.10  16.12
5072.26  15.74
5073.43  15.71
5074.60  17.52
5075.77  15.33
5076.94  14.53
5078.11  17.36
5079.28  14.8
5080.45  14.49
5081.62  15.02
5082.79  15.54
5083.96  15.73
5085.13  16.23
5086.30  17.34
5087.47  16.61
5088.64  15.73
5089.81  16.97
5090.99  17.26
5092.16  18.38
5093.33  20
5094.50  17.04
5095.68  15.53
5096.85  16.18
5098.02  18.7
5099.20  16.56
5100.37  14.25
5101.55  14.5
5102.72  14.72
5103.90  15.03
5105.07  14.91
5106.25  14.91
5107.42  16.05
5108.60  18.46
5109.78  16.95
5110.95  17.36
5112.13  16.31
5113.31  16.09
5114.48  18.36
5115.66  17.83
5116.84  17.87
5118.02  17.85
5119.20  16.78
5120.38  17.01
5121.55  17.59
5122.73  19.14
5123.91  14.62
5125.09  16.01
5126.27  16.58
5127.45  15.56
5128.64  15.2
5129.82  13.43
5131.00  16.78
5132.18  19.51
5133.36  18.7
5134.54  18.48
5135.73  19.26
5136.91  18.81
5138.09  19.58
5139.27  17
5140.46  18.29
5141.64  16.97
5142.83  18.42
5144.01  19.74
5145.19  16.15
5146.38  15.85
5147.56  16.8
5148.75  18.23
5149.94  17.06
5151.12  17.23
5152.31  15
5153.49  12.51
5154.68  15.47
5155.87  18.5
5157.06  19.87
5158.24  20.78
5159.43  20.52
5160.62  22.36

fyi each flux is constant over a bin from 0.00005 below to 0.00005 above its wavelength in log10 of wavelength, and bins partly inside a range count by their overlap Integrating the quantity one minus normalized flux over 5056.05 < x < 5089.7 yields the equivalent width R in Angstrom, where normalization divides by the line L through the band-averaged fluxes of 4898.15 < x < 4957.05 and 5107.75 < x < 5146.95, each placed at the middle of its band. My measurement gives 3.4 Angstrom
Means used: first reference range 18.3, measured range 15.8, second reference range 17.3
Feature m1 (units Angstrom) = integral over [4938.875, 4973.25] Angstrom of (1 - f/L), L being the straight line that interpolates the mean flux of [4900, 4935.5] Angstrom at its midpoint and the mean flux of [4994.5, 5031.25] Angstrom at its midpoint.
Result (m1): 0.5 Angstrom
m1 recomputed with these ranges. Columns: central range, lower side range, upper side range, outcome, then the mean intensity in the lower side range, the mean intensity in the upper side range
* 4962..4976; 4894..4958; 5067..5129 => 4.39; 17.9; 16.4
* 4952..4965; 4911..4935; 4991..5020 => 3.50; 18.3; 12.7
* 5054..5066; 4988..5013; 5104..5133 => -0.26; 13.1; 16.7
